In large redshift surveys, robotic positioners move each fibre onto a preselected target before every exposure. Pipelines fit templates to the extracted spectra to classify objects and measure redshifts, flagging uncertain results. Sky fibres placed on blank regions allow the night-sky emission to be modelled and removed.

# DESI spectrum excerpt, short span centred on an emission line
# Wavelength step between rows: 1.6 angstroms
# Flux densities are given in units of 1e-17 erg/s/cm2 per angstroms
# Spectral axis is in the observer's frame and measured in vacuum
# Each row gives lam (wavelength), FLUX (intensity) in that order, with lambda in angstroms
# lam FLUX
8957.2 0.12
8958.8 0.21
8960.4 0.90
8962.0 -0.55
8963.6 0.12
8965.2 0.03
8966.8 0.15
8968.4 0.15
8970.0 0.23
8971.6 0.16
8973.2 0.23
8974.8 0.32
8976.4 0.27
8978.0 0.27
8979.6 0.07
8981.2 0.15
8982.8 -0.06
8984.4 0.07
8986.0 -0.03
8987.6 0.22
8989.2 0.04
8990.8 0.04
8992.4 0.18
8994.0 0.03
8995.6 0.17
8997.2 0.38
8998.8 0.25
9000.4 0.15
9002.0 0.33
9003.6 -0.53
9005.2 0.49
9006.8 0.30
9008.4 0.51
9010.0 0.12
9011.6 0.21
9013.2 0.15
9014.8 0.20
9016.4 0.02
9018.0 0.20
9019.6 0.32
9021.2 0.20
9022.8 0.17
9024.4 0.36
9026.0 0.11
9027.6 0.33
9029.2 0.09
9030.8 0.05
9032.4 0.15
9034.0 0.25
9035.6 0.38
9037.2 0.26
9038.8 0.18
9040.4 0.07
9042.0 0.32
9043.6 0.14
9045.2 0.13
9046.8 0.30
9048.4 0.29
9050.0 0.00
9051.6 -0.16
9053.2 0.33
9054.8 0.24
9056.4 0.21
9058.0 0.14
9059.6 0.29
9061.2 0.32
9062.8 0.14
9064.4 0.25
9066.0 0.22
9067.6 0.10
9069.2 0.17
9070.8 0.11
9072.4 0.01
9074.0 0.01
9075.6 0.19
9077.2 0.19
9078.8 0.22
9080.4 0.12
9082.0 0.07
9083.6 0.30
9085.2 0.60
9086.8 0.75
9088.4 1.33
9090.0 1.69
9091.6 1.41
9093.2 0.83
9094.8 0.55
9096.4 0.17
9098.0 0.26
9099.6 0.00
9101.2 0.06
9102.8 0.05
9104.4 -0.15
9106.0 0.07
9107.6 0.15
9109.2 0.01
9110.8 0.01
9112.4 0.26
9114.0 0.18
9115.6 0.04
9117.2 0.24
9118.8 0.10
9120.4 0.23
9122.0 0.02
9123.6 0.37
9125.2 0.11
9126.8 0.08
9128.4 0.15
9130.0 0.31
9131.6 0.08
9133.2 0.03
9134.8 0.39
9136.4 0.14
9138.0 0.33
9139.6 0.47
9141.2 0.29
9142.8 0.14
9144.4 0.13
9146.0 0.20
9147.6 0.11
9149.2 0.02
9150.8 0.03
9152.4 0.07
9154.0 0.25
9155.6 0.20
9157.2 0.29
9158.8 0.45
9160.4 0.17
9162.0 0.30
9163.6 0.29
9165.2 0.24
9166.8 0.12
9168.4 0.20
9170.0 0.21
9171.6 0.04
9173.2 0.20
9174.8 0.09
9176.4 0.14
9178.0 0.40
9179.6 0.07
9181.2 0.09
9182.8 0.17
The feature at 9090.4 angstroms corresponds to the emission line H-beta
